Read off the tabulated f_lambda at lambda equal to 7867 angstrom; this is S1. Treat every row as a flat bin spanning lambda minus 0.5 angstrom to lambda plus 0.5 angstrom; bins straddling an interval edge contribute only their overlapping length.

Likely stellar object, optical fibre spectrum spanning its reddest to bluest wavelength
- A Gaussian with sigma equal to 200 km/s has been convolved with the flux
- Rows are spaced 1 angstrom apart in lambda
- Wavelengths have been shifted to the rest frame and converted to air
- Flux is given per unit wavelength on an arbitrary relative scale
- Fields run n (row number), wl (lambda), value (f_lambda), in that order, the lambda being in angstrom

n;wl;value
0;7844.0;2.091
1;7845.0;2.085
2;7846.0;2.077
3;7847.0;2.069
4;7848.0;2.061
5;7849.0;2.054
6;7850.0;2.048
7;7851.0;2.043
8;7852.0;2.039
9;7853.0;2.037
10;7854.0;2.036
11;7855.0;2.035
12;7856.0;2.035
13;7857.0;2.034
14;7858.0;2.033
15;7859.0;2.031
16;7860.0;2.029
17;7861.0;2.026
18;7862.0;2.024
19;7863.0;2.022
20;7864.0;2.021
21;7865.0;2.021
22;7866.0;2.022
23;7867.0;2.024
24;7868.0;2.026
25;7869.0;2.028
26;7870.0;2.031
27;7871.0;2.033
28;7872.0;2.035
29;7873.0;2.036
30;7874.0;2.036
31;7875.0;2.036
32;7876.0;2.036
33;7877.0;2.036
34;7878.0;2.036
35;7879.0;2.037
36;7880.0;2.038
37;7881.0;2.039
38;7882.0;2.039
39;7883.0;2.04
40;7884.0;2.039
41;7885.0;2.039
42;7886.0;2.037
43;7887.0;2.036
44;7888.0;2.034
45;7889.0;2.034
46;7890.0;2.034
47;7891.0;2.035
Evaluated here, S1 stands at 2.024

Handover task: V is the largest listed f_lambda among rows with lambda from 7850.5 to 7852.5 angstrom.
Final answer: 2.043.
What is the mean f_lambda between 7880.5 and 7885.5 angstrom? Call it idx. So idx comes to 2.04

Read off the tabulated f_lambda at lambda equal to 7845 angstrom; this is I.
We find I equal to 2.085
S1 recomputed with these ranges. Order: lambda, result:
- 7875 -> 2.036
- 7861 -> 2.026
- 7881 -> 2.039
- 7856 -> 2.035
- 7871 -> 2.033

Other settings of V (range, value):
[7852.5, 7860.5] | 2.037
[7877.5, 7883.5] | 2.04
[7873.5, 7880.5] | 2.038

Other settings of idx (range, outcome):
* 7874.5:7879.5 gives 2.04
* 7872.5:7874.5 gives 2.04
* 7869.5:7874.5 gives 2.03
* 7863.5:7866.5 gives 2.02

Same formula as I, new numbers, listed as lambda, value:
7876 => 2.036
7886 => 2.037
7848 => 2.061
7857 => 2.034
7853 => 2.037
